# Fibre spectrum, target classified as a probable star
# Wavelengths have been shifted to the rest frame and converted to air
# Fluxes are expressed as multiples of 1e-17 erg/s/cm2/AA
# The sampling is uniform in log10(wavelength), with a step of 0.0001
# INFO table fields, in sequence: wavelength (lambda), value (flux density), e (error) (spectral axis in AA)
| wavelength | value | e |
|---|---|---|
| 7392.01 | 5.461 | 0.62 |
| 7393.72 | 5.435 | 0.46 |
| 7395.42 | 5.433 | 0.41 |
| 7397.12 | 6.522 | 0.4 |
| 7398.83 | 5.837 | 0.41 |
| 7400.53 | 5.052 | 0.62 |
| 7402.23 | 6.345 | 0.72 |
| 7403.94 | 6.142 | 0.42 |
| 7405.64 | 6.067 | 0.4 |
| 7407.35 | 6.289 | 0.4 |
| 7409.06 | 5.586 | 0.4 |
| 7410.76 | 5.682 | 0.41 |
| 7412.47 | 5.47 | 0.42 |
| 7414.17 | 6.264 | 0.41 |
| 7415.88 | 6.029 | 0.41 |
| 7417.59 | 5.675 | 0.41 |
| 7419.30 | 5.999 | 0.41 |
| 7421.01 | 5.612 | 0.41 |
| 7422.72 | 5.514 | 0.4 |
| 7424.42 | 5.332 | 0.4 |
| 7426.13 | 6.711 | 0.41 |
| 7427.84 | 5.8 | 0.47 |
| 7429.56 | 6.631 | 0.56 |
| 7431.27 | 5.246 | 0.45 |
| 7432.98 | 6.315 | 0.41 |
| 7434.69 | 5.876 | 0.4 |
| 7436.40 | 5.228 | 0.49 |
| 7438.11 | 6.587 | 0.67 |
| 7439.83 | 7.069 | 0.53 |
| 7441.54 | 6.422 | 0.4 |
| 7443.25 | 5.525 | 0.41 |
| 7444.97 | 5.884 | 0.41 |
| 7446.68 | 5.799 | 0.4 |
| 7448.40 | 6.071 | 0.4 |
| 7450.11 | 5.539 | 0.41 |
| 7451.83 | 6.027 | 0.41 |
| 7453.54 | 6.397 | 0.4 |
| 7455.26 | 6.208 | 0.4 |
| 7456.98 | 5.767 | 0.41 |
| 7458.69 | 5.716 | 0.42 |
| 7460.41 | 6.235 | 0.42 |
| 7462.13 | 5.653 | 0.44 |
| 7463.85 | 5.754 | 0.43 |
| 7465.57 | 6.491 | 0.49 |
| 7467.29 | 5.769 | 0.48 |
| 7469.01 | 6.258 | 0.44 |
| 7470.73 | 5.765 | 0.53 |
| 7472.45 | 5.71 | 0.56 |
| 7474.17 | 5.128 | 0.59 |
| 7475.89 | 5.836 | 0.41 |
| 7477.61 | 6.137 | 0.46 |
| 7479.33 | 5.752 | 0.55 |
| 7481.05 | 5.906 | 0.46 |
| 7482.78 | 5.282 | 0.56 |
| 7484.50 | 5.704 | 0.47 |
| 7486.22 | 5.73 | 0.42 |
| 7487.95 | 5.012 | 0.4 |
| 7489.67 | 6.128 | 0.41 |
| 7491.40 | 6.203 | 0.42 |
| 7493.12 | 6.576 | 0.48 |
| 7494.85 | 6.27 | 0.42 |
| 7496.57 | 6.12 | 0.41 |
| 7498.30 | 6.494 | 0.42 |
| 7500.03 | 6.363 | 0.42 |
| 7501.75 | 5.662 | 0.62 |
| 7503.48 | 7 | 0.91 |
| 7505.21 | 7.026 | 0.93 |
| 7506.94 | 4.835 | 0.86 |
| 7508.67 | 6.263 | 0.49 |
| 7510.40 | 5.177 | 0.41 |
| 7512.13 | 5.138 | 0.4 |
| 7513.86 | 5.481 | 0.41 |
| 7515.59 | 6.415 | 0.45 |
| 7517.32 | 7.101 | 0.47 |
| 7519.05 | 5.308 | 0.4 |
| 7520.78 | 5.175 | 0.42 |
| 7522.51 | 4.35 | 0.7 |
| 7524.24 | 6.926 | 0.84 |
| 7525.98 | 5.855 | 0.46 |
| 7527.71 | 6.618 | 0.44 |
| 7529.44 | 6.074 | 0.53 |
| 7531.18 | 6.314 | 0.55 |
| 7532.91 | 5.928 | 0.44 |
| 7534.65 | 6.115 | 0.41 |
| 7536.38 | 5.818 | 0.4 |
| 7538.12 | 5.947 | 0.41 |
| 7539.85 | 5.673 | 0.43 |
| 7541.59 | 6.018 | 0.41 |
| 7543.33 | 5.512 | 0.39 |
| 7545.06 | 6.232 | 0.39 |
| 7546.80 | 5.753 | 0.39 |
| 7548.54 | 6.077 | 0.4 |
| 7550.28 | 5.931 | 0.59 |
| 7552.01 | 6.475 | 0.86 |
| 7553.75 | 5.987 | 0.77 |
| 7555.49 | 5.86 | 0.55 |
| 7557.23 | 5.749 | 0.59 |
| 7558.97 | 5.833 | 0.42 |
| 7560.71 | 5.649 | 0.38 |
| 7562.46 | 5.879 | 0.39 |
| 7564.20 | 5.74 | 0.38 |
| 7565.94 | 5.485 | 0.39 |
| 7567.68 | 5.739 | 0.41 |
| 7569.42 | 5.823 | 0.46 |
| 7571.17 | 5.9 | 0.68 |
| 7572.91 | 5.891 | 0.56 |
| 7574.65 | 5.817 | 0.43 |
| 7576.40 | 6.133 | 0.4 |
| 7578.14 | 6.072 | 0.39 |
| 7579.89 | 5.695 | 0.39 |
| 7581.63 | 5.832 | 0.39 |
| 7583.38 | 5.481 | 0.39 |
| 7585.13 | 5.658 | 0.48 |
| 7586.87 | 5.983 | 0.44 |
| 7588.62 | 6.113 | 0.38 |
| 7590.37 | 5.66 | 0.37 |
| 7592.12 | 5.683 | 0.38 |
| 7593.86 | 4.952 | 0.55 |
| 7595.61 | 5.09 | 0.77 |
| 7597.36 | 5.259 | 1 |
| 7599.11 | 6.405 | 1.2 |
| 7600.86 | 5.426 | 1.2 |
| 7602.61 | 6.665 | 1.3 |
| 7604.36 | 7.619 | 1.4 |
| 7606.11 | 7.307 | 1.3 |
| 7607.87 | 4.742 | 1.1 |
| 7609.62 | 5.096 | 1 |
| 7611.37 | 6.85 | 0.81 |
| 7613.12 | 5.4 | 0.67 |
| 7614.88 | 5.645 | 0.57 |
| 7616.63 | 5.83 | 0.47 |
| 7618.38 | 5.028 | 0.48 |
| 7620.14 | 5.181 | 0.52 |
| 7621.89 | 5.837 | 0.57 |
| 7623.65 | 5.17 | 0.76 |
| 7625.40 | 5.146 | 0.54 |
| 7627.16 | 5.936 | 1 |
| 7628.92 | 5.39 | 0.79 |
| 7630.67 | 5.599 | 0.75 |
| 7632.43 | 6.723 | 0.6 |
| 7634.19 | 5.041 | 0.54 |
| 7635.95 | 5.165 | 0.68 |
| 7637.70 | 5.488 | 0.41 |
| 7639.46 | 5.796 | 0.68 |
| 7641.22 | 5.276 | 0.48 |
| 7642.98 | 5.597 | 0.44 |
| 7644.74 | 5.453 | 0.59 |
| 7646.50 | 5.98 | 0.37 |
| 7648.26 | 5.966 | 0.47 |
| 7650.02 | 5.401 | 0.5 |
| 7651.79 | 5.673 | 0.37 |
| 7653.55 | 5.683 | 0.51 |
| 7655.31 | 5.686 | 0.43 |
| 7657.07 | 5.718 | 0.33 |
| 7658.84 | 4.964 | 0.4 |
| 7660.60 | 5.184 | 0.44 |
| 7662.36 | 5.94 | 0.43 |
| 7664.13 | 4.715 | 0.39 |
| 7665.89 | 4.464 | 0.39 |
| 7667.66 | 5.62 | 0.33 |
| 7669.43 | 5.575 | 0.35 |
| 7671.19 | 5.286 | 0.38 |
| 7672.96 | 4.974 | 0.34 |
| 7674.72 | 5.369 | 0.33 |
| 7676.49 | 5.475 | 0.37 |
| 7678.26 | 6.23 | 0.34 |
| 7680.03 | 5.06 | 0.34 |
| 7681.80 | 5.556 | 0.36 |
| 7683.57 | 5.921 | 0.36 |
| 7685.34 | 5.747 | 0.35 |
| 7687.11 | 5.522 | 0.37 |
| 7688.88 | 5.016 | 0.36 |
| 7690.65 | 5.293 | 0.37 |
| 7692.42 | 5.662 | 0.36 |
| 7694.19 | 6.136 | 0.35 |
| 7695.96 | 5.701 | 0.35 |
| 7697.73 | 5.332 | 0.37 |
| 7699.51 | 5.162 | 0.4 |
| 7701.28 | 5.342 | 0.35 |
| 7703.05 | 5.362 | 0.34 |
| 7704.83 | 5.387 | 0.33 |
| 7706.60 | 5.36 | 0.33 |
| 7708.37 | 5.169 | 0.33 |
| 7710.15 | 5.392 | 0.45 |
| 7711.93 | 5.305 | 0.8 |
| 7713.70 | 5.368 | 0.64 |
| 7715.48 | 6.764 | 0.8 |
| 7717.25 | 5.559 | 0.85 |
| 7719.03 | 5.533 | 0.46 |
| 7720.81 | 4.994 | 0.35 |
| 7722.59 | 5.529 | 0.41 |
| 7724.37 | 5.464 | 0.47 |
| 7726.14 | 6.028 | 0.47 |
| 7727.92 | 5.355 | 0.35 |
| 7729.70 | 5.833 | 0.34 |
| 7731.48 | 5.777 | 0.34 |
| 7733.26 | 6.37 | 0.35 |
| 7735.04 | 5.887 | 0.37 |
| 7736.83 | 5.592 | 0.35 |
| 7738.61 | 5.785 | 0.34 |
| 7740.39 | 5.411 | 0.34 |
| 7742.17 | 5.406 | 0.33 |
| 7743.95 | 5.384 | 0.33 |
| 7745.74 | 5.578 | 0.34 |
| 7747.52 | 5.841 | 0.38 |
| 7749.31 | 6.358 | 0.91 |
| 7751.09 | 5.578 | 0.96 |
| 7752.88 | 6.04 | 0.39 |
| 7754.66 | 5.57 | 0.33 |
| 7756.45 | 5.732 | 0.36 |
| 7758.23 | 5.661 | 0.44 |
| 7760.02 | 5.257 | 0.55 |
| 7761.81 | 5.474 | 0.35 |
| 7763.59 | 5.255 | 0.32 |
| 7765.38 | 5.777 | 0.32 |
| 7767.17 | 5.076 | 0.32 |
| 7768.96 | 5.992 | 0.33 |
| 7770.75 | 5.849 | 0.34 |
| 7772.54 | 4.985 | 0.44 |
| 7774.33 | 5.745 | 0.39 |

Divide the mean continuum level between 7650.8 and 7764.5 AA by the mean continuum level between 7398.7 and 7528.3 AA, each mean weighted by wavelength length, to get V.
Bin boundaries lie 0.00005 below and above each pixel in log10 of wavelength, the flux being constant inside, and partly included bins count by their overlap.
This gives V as 0.93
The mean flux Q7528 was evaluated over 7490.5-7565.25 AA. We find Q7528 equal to 5.97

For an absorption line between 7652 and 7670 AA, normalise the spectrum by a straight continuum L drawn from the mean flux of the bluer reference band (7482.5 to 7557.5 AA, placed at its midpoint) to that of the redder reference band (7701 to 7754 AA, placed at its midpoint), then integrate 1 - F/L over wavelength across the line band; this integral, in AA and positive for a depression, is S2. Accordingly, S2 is 1.2 AA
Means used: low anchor 5.95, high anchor 5.63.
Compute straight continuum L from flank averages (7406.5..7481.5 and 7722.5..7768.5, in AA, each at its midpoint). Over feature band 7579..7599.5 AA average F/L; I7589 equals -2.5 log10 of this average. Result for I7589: 0.03 mag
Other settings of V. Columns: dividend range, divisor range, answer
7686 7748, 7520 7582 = 0.94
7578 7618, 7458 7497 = 0.99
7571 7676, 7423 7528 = 0.95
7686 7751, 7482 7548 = 0.94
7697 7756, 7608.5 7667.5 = 1.02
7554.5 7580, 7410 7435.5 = 0.99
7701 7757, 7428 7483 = 0.95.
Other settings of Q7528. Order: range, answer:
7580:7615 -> 5.84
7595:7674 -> 5.6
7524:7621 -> 5.88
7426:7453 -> 6.03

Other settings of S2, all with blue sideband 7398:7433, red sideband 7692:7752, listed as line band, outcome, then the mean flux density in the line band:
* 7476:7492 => 0.16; 5.76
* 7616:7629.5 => 0.62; 5.43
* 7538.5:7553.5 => -0.52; 5.96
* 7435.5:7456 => -0.74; 6.06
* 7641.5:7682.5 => 1.48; 5.46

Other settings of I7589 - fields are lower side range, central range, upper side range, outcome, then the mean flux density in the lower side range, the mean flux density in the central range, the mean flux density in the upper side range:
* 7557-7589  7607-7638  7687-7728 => 0.03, 5.81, 5.52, 5.49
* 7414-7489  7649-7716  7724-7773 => 0.05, 5.89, 5.45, 5.66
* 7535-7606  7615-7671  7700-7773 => 0.05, 5.88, 5.49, 5.6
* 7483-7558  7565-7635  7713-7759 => 0.02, 5.96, 5.76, 5.71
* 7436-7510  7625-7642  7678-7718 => 0.02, 5.98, 5.57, 5.53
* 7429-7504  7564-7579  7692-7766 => 0.00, 5.98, 5.85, 5.61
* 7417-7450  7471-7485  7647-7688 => 0.03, 5.96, 5.69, 5.47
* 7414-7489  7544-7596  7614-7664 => -0.03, 5.89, 5.81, 5.54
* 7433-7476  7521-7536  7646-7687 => -0.03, 5.96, 5.98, 5.48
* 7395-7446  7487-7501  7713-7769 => -0.05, 5.94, 6.14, 5.66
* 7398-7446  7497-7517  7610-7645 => -0.04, 5.94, 6.02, 5.57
